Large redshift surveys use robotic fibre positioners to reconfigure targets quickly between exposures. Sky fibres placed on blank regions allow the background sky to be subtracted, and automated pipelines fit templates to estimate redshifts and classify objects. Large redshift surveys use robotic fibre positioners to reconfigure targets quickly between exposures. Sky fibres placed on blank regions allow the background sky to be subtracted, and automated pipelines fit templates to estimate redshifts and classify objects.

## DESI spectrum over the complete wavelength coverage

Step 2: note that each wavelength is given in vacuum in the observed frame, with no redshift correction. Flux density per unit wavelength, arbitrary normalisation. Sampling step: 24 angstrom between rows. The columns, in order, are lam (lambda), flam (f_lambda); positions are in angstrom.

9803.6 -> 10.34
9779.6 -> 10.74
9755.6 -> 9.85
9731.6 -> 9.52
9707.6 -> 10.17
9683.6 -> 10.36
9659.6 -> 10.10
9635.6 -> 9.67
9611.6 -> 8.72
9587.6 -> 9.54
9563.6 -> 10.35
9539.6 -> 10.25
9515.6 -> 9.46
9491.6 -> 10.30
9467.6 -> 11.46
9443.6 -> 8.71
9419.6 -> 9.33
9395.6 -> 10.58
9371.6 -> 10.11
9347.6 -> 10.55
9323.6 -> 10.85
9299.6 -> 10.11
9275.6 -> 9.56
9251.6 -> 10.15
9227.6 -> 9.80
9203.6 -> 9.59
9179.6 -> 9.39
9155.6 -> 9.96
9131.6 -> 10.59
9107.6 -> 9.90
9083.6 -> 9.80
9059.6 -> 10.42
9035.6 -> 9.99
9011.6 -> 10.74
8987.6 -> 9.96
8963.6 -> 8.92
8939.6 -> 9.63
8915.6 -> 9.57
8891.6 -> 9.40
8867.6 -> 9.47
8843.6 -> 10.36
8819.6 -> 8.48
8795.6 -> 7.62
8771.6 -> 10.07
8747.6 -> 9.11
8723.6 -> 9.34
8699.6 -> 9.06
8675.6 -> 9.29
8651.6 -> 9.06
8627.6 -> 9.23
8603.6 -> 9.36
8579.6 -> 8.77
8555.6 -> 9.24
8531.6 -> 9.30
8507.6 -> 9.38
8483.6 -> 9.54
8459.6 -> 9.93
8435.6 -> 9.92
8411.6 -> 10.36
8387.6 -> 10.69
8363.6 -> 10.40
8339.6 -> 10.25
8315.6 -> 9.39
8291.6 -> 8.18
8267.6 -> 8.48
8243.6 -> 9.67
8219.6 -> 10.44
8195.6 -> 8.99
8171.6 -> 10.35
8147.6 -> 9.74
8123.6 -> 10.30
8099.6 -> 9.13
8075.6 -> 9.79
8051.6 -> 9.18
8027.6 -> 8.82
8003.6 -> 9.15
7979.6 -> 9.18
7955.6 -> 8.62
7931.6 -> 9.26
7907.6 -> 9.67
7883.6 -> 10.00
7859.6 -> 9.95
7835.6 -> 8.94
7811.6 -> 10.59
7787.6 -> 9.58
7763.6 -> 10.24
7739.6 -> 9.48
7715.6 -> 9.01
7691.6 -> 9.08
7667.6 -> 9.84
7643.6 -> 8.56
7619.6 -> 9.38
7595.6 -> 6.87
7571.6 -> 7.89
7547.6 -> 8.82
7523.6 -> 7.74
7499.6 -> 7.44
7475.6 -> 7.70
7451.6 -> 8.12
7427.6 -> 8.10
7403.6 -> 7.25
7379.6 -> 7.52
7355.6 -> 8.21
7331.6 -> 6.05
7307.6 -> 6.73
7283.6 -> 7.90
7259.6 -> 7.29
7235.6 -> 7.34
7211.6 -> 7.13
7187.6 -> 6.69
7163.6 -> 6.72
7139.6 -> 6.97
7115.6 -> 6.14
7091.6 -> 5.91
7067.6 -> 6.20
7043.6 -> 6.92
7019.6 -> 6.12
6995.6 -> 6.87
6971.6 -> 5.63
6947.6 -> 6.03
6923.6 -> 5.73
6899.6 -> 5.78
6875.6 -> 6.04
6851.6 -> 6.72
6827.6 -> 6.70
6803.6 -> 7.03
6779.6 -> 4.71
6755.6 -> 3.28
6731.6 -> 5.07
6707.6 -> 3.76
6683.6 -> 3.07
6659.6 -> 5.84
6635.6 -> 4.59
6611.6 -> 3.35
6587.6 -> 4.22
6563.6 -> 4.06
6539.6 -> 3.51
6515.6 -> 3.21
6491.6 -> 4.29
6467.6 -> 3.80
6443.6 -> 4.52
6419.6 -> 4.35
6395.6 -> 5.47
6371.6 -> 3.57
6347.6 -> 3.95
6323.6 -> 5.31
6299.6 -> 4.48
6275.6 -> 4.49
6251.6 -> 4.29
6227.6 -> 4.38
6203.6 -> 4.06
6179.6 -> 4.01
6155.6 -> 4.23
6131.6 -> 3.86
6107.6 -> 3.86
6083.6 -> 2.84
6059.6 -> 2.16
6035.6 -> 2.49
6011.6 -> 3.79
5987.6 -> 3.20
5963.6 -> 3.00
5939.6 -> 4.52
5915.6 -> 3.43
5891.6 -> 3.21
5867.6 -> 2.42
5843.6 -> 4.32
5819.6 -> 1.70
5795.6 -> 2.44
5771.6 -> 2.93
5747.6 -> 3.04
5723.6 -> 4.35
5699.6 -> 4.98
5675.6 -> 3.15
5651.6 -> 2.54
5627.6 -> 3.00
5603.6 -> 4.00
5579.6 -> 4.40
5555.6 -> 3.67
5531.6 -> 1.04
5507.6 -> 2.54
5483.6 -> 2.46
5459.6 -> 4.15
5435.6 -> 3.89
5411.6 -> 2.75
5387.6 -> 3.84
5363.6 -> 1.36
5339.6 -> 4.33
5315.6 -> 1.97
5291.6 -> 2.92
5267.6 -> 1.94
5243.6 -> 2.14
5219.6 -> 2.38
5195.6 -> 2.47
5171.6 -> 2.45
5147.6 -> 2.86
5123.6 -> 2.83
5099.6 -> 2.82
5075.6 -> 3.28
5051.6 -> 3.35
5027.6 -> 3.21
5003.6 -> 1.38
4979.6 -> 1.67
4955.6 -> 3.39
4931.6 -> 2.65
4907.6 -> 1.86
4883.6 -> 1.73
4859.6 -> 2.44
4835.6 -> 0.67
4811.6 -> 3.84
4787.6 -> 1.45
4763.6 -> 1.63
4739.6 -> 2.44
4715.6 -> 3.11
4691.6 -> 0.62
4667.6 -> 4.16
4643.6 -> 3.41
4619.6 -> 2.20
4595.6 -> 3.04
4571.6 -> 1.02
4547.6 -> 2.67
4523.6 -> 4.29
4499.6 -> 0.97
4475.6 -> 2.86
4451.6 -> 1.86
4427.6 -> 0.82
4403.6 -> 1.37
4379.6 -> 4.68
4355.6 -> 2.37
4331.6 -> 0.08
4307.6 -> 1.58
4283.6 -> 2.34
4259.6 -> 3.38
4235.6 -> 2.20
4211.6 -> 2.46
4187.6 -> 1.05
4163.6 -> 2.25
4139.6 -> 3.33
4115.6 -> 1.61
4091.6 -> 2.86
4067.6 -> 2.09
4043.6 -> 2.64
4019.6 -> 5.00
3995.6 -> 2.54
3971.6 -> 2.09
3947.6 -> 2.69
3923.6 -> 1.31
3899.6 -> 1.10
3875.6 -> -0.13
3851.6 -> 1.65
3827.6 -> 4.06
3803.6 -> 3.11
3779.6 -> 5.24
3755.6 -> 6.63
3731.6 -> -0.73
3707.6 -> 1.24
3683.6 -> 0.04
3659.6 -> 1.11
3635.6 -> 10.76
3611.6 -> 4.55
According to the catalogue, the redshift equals 0.701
